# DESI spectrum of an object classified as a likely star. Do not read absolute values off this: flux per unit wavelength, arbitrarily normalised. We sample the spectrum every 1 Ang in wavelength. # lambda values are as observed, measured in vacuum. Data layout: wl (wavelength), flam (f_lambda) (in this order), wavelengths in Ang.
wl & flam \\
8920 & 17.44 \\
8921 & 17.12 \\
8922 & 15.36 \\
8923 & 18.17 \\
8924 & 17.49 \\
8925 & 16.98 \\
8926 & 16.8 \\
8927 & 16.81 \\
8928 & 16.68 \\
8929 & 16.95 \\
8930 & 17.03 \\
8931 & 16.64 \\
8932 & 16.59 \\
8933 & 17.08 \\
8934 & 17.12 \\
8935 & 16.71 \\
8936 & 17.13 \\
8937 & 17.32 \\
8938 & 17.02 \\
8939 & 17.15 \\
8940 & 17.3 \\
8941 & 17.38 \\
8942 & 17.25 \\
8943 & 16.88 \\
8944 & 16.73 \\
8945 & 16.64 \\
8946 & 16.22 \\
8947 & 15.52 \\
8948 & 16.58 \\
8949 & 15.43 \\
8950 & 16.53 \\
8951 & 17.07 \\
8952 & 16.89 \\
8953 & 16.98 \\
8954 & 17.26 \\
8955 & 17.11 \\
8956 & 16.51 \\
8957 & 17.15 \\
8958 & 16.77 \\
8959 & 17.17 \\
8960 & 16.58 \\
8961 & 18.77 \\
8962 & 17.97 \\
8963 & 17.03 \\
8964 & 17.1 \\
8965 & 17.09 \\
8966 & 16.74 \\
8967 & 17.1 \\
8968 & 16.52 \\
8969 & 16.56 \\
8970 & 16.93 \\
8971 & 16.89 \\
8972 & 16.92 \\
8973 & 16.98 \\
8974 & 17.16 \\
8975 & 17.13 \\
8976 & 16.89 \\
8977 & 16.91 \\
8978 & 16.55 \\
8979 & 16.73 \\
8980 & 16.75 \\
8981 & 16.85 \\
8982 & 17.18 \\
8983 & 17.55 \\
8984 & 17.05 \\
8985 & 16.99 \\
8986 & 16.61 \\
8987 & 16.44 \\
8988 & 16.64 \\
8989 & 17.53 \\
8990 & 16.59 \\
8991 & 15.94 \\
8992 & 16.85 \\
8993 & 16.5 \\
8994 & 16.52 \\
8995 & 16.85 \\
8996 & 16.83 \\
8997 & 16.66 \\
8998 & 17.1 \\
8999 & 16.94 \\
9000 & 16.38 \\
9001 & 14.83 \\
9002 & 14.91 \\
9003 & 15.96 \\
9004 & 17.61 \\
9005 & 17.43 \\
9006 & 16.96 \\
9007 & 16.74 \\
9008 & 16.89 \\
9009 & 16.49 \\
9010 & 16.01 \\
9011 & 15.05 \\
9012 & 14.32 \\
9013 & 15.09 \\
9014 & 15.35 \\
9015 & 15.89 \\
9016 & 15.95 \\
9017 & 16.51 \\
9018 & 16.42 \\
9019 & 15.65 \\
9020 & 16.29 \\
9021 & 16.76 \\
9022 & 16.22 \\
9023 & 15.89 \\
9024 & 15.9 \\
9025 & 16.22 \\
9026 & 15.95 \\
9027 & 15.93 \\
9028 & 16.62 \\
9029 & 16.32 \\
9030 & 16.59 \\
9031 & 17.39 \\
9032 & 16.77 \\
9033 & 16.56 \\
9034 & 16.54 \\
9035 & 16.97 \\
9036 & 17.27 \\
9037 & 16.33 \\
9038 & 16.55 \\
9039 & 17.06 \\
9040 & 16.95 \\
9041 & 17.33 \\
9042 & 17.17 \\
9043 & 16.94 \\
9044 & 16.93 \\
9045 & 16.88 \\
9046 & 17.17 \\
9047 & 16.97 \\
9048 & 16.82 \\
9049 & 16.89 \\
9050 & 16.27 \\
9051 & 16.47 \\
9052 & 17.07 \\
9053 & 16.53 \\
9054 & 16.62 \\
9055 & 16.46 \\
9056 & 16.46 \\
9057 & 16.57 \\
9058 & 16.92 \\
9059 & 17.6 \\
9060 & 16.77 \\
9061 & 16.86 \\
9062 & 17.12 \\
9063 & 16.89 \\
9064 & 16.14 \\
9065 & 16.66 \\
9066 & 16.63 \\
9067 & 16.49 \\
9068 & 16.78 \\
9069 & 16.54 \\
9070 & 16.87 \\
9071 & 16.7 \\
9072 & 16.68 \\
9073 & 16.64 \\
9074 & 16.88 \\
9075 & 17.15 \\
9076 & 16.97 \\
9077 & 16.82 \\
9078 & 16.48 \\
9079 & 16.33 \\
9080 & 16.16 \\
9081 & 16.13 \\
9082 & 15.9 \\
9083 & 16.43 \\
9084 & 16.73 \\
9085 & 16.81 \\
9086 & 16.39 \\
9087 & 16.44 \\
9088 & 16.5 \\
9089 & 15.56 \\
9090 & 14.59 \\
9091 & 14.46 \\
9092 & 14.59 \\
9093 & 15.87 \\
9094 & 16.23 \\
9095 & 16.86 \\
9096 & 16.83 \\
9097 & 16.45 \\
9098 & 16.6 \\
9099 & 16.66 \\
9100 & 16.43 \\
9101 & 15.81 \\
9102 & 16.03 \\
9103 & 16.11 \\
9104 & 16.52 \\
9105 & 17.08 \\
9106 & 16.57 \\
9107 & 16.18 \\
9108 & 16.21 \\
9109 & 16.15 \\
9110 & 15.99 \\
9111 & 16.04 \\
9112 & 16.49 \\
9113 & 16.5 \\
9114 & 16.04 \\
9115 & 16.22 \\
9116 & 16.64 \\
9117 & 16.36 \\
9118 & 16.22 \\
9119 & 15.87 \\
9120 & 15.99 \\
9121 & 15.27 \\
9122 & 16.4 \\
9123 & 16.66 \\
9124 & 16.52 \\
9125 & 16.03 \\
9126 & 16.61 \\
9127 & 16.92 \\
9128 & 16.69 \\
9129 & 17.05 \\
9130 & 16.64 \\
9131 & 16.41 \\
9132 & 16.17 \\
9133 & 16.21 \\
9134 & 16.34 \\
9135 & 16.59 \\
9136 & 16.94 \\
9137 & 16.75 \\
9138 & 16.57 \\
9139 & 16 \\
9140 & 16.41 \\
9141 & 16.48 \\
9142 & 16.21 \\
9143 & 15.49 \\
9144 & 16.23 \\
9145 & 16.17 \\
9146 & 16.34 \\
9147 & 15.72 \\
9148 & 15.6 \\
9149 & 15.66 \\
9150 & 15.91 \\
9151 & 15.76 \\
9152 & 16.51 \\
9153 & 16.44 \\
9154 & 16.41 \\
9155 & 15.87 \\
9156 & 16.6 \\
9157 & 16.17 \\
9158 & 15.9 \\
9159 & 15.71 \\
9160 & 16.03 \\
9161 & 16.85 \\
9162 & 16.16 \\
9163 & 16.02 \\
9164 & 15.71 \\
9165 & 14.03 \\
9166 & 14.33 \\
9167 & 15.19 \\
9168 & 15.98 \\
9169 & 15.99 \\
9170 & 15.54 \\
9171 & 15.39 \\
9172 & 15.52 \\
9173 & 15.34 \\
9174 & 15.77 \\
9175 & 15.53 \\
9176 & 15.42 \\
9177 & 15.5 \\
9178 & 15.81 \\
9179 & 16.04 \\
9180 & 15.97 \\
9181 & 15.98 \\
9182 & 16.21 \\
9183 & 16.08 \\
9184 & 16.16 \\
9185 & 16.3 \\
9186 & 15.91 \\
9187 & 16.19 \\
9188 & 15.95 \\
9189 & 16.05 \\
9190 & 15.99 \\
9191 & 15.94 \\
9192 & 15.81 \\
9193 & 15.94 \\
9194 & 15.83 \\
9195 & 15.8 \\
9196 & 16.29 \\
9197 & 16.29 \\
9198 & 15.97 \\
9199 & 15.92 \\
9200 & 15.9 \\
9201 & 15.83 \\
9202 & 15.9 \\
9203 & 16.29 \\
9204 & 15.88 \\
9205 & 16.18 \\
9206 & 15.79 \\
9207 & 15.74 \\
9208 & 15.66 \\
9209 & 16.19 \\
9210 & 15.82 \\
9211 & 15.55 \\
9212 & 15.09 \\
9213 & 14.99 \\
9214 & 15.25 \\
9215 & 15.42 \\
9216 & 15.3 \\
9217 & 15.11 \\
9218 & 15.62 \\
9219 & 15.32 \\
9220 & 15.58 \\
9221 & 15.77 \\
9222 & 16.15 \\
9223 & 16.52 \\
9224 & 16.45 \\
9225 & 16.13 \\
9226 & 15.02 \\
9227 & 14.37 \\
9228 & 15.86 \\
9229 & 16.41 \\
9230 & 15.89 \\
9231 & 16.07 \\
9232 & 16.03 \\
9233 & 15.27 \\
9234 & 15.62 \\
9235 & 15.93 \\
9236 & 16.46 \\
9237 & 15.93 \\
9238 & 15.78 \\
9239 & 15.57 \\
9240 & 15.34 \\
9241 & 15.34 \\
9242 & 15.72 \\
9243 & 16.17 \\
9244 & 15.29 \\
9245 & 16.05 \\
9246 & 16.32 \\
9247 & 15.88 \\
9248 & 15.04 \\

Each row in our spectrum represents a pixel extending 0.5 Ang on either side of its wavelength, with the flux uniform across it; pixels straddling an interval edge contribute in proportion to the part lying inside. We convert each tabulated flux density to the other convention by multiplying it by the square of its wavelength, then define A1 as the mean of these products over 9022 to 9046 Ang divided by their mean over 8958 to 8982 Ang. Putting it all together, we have 0.99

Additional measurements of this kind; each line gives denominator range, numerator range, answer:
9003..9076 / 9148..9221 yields 0.98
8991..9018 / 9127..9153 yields 1.03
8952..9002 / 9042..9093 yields 1.00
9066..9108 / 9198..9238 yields 0.99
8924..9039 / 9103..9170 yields 1.00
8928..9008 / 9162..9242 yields 0.99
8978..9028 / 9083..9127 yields 1.01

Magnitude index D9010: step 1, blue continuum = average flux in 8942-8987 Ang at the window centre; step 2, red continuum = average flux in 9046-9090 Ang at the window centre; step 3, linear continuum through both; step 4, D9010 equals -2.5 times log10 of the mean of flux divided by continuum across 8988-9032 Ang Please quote 0.03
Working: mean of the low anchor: 16.9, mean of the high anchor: 16.6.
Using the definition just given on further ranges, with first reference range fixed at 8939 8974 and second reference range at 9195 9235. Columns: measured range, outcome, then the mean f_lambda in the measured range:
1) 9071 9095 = 0.01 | 16.2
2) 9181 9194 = -0.01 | 16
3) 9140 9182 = 0.01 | 15.8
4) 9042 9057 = -0.02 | 16.8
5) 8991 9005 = 0.02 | 16.5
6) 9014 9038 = 0.01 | 16.4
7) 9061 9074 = -0.02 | 16.7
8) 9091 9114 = 0.00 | 16.2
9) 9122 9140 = -0.03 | 16.5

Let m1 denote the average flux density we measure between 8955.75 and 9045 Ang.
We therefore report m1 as 16.6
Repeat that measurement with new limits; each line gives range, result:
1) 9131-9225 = 15.9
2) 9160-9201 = 15.8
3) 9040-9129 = 16.5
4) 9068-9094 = 16.3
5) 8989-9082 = 16.5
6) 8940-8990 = 16.9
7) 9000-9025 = 16.1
